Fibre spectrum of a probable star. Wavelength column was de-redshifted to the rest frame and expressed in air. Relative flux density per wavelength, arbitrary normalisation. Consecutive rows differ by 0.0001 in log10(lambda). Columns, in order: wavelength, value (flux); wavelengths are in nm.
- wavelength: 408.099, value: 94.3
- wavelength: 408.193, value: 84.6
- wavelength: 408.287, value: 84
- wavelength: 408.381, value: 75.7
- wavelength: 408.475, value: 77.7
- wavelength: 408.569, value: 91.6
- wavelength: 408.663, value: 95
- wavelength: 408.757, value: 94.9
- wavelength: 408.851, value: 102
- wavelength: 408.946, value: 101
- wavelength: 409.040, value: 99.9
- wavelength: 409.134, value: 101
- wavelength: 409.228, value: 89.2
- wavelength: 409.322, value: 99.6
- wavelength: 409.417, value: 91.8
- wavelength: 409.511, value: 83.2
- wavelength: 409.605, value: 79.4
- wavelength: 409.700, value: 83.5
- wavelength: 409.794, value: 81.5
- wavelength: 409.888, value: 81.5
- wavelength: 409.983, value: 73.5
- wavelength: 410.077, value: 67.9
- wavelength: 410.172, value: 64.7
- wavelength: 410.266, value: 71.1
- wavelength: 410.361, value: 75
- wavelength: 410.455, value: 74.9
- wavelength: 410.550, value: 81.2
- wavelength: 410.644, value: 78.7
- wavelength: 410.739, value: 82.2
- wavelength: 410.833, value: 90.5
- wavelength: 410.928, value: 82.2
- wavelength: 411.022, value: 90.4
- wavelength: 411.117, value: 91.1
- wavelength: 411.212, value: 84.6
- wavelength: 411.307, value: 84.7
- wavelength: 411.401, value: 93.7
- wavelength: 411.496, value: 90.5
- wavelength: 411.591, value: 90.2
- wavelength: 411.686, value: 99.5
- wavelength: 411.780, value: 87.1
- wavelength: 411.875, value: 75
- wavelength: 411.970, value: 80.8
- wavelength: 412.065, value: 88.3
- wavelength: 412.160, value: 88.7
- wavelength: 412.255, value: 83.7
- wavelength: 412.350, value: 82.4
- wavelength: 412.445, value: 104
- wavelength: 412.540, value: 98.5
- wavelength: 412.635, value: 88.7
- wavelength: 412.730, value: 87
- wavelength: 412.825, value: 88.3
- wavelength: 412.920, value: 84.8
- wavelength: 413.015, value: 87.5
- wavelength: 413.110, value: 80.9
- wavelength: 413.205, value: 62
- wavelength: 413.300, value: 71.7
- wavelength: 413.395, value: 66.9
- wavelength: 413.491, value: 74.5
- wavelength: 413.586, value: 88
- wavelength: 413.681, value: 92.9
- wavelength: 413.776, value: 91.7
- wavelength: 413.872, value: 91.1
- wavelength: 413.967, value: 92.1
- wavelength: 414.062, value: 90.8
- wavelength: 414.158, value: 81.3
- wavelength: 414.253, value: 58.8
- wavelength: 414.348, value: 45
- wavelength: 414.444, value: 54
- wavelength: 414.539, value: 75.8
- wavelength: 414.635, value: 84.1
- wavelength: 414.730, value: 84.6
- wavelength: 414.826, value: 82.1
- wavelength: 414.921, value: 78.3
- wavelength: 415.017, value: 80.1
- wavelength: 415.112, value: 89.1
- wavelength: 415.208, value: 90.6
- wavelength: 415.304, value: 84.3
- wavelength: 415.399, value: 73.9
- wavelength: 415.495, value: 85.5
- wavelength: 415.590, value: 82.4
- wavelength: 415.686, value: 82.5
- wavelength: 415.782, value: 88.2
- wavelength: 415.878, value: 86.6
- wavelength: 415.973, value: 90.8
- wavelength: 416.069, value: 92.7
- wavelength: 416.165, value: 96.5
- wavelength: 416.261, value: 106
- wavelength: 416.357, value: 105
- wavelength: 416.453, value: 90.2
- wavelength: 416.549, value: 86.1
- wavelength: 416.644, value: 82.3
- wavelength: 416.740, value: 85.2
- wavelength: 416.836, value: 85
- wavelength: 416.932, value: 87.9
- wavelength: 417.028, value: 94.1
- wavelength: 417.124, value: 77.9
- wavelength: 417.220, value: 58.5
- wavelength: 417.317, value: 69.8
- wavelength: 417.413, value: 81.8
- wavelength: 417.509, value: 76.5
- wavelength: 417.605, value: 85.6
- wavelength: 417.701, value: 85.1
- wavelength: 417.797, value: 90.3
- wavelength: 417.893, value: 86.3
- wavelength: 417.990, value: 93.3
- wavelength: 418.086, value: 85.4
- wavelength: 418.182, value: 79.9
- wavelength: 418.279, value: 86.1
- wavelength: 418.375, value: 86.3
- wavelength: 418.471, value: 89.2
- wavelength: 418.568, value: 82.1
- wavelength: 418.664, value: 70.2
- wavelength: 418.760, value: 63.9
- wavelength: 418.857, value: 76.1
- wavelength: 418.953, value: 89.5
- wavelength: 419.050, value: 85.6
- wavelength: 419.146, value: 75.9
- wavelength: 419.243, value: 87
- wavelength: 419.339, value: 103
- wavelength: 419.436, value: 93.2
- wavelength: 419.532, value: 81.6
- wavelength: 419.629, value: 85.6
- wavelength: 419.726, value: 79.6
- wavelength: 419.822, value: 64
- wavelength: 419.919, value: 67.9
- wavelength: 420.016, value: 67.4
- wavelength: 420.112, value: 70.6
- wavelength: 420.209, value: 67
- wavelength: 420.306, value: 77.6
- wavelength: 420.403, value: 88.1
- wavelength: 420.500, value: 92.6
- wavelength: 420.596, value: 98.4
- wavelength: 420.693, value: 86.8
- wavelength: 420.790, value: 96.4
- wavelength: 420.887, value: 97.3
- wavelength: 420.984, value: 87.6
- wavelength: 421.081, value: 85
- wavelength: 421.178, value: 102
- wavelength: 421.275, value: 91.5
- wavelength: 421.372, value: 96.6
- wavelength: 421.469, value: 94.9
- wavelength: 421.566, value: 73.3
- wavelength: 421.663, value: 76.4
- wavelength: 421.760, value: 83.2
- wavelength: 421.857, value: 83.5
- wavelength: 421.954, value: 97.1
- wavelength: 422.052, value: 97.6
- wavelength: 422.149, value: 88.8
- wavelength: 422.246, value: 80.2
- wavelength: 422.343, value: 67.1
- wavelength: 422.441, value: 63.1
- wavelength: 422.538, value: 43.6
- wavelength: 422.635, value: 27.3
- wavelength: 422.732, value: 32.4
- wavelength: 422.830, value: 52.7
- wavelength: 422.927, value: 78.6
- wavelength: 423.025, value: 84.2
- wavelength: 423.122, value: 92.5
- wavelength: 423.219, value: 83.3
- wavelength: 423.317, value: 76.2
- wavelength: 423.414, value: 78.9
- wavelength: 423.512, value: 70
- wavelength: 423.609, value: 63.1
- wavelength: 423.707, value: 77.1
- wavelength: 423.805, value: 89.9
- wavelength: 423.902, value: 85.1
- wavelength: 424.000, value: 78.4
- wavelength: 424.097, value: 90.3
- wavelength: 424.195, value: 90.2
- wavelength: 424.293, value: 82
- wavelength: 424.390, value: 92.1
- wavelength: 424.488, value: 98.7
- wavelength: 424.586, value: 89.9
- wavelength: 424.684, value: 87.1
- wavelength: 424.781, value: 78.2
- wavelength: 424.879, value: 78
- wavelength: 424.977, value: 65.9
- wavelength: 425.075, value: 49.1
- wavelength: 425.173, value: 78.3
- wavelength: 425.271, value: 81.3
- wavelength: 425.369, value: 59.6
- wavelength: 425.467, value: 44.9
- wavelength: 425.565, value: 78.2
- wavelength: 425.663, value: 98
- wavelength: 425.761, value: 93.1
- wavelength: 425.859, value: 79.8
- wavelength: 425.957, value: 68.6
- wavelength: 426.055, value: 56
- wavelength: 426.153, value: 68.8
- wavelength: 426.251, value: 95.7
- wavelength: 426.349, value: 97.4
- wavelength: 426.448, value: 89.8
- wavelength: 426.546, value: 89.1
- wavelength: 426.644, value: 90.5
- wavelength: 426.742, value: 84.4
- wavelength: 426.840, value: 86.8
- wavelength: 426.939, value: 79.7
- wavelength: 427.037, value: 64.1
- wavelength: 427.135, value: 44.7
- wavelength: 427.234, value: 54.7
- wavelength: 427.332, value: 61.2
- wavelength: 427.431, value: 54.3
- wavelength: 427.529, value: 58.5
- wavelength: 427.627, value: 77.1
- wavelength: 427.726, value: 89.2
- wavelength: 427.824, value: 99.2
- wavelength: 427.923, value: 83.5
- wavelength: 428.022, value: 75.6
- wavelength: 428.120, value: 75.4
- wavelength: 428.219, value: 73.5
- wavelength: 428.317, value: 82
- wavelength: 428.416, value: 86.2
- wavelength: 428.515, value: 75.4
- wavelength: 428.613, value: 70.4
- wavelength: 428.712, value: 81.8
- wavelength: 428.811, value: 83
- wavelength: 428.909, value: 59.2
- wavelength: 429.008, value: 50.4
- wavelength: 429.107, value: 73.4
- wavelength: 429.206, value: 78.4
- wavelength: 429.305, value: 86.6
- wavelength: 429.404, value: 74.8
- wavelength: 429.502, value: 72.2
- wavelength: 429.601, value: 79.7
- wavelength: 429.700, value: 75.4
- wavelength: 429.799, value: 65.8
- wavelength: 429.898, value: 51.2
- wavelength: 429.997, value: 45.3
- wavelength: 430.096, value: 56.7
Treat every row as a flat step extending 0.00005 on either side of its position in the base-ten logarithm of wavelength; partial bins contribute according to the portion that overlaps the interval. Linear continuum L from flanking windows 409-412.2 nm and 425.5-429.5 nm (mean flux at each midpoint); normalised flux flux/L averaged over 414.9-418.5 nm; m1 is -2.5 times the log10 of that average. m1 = -0.052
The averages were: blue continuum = 84.6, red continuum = 76.5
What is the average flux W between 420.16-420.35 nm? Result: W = 72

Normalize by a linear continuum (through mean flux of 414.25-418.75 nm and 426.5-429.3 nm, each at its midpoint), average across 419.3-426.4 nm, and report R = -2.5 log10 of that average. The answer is -0.02 mag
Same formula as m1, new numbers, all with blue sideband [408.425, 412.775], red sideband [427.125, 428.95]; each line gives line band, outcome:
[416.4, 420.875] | -0.03 mag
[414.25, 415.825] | 0.07 mag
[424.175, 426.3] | -0.03 mag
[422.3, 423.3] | 0.23 mag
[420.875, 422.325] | -0.13 mag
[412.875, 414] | 0.03 mag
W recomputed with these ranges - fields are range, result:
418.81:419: 83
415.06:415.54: 84.6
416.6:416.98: 85.1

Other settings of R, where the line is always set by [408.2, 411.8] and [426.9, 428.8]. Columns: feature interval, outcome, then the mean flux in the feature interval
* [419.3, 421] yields -0.06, 83.4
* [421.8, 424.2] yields 0.03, 74.6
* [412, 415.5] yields 0.02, 81.9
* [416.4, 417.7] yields -0.01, 81.8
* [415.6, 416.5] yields -0.14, 92.6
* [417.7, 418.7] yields -0.07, 85.1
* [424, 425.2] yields -0.08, 81.6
